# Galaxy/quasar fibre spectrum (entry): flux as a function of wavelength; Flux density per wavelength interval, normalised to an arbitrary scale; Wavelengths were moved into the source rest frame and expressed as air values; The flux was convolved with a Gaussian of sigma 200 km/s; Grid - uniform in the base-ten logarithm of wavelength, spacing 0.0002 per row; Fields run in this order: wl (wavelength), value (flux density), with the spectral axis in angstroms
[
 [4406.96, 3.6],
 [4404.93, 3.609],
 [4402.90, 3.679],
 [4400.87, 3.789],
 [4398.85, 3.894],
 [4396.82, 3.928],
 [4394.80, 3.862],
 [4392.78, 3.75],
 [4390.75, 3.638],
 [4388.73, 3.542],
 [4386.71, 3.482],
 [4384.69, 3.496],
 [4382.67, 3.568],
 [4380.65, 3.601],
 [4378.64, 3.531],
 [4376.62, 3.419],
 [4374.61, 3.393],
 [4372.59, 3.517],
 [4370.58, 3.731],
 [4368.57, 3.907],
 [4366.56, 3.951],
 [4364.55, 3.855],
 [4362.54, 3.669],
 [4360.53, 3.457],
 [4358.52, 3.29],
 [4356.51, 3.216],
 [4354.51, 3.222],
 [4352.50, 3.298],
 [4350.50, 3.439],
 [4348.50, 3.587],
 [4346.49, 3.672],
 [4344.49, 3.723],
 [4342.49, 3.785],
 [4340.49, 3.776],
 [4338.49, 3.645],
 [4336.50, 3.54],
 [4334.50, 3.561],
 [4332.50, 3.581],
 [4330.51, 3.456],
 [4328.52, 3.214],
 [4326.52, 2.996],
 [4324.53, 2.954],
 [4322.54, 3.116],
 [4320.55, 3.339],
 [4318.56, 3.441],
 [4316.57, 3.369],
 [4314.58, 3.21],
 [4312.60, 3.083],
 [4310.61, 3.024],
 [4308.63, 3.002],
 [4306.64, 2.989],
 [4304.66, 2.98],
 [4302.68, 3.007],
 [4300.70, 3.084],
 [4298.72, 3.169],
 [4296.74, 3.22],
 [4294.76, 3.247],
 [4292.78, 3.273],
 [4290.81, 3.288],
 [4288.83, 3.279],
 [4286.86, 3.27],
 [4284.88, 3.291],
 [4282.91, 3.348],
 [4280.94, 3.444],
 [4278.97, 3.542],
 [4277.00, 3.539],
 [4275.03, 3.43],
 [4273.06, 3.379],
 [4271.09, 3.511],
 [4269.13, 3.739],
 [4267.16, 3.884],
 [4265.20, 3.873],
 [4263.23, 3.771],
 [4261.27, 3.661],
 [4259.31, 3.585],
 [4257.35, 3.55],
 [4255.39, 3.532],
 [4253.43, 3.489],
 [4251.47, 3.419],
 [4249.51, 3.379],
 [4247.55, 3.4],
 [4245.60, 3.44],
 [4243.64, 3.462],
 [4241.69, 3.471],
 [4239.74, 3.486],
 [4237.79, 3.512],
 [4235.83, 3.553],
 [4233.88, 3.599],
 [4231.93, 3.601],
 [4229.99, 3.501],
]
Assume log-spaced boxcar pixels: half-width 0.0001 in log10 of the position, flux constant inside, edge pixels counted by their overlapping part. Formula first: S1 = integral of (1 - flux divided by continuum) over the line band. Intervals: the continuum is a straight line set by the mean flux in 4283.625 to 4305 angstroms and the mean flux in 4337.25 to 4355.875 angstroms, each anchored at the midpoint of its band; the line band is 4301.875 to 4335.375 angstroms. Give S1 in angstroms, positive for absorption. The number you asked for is 1.75 angstroms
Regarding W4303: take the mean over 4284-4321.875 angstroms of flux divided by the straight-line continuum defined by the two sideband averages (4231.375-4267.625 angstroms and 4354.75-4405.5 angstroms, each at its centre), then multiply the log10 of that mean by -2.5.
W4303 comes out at 0.13 mag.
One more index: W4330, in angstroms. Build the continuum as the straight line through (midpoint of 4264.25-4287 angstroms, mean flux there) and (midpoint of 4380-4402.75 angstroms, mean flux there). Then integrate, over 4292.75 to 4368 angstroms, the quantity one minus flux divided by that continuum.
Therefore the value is 5.1 angstroms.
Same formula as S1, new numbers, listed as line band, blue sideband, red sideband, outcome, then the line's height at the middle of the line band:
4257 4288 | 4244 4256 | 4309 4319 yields -1.8 angstroms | 3.36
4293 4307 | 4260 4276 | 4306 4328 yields 0.9 angstroms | 3.32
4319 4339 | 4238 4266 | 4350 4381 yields 1.1 angstroms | 3.53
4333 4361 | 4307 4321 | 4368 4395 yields -1.1 angstroms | 3.39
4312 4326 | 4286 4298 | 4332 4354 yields 0.9 angstroms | 3.44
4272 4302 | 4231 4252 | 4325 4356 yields 1.4 angstroms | 3.48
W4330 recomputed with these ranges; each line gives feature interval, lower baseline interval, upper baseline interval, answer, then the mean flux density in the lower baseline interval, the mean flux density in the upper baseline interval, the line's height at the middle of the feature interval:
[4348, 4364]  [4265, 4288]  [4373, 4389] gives 0.5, 3.51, 3.5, 3.5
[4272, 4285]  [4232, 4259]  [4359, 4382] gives 0.3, 3.49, 3.63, 3.53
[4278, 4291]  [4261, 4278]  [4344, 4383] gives 1.0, 3.64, 3.55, 3.63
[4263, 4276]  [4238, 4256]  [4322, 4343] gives -0.8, 3.45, 3.42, 3.44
